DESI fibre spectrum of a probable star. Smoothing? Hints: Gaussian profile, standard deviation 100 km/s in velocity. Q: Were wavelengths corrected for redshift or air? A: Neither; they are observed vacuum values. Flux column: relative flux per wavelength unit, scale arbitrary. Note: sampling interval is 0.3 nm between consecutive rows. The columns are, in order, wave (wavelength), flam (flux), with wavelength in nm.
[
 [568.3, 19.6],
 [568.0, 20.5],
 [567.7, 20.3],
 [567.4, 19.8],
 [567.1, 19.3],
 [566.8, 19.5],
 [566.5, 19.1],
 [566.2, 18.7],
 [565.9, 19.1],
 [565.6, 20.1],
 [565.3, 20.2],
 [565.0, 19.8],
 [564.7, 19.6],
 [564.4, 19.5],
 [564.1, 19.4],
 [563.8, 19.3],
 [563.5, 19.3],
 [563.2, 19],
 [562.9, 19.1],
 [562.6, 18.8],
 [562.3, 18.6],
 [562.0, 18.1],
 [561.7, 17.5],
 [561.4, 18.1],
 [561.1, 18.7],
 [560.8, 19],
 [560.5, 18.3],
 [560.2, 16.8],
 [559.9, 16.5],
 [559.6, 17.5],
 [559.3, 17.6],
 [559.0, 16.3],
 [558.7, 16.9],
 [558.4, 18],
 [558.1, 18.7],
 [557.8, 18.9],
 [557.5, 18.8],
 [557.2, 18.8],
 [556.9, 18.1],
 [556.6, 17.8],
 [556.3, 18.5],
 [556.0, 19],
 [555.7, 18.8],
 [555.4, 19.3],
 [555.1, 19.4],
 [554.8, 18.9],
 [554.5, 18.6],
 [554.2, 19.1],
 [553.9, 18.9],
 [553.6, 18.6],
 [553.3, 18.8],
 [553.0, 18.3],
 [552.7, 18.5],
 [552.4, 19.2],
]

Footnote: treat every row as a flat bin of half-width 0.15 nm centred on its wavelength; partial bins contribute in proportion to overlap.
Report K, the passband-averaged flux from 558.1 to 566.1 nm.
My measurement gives 18.5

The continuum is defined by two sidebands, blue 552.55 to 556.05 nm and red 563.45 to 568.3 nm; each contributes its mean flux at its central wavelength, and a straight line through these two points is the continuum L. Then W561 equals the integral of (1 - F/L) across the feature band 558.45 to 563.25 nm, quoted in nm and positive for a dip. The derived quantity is 0.34 nm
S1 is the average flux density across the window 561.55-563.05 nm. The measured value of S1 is 18.4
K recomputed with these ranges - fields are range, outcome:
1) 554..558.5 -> 18.7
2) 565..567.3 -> 19.5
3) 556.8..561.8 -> 17.9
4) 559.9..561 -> 17.9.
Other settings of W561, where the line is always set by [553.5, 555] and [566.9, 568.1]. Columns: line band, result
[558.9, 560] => 0.13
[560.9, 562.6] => 0.10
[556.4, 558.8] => 0.11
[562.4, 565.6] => 0.04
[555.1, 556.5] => 0.00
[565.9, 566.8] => 0.04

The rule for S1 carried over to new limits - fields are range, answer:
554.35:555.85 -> 19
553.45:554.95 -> 18.8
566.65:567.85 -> 19.7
